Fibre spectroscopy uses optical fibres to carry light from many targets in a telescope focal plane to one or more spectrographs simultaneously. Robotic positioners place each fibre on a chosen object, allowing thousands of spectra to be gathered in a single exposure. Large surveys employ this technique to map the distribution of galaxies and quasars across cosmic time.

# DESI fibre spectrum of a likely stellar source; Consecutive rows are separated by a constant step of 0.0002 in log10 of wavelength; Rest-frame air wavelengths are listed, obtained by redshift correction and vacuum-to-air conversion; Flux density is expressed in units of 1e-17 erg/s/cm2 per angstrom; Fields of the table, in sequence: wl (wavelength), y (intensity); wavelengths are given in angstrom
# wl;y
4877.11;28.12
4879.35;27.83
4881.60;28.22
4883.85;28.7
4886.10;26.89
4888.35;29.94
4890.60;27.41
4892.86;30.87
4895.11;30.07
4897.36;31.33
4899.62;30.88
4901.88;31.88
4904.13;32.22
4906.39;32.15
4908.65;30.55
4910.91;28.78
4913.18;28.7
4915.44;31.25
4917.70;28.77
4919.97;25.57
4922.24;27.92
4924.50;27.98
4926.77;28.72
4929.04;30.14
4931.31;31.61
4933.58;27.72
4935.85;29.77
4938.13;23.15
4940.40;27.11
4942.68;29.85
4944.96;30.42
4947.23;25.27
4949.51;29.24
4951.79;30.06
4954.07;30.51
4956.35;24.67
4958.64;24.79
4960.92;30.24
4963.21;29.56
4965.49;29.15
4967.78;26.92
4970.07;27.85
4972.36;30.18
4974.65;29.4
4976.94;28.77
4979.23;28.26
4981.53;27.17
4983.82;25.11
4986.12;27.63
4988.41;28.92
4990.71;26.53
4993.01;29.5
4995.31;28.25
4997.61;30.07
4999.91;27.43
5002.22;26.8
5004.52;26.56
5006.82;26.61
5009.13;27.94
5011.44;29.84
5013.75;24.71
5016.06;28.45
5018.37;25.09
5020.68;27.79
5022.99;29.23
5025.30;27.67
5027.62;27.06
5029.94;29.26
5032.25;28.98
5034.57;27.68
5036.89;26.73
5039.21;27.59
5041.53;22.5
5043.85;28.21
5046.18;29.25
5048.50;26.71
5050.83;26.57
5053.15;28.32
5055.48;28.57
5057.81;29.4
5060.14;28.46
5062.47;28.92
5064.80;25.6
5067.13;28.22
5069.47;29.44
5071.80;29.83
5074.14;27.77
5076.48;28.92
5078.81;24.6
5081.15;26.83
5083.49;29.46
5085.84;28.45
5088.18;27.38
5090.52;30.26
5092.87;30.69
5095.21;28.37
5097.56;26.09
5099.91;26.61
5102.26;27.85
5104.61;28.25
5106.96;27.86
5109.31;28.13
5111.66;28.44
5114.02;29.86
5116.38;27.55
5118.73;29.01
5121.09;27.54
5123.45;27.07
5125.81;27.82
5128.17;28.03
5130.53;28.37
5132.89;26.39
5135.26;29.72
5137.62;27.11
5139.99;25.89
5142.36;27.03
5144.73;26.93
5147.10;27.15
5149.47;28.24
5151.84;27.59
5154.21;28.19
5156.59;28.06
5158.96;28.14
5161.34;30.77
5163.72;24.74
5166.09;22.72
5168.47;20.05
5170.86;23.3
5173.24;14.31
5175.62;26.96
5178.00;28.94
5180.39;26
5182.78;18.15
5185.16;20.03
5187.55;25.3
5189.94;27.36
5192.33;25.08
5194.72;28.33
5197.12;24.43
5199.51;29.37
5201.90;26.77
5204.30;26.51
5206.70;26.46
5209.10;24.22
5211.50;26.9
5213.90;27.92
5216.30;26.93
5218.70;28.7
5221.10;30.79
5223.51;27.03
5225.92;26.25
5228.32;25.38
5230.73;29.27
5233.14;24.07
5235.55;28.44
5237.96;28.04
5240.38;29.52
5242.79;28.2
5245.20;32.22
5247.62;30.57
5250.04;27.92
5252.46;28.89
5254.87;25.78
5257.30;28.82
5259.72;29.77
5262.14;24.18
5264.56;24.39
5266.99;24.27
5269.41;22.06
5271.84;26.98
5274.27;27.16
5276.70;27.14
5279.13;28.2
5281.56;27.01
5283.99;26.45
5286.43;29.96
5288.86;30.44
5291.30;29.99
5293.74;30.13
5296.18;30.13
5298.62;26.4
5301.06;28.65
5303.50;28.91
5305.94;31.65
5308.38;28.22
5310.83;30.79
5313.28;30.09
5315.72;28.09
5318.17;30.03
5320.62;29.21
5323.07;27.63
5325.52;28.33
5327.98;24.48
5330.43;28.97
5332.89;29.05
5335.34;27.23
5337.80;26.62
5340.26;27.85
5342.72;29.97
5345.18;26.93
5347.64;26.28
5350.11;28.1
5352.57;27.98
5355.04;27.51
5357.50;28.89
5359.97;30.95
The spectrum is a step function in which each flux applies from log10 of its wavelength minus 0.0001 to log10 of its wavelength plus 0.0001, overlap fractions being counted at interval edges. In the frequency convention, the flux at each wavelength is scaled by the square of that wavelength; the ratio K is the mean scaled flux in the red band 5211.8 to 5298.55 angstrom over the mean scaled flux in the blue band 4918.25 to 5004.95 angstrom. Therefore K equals 1.1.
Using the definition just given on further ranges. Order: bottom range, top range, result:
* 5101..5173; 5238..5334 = 1.10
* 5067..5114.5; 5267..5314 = 1.08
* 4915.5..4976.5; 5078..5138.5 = 1.05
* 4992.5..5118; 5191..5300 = 1.06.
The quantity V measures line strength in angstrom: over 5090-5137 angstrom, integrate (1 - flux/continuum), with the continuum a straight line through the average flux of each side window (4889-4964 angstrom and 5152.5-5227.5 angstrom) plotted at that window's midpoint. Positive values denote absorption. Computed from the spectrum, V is -2.5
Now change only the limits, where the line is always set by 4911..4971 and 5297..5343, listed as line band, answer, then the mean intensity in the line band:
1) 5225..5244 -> 0.7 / 27.4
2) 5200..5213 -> 1.0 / 26.4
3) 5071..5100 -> 0.3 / 28.1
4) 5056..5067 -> 0.1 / 28.1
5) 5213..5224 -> 0.0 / 28.4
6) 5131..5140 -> 0.3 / 27.5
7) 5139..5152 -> 0.6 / 27.1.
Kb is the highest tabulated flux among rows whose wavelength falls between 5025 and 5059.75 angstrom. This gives 29.4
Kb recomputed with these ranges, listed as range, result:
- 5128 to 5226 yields 30.79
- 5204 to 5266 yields 32.22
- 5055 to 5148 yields 30.69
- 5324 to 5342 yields 29.05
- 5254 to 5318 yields 31.65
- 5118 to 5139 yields 29.72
